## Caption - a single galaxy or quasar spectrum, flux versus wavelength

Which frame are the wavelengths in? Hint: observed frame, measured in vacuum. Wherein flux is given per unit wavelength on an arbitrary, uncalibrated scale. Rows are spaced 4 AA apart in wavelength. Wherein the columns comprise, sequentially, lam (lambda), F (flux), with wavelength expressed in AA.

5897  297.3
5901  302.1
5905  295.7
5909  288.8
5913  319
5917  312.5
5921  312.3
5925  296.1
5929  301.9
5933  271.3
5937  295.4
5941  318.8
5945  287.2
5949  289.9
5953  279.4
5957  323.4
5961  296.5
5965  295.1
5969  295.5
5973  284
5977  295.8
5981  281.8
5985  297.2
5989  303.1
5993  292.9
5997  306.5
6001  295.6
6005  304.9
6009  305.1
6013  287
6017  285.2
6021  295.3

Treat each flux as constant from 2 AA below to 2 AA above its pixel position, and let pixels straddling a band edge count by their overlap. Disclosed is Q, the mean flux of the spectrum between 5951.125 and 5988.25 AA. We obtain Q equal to 295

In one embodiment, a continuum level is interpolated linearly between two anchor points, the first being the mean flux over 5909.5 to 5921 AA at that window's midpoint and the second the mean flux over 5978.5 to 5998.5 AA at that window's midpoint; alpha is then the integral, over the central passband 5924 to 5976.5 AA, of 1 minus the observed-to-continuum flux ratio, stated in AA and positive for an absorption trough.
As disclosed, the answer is 1.58 AA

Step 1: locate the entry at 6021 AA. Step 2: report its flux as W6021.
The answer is 295.3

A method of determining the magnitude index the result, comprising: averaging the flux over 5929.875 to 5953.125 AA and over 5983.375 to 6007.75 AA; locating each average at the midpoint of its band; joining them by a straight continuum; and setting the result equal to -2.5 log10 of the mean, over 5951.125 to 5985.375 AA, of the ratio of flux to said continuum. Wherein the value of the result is 0.01 mag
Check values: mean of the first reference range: 292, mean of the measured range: 294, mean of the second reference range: 300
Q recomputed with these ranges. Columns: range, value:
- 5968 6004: 295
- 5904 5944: 301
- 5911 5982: 298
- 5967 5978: 291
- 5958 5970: 298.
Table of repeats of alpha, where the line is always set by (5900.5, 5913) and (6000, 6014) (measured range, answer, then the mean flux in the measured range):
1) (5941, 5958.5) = 0.11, 297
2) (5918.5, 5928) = -0.18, 304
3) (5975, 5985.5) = 0.29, 291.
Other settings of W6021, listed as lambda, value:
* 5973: 284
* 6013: 287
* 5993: 292.9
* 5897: 297.3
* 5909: 288.8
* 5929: 301.9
